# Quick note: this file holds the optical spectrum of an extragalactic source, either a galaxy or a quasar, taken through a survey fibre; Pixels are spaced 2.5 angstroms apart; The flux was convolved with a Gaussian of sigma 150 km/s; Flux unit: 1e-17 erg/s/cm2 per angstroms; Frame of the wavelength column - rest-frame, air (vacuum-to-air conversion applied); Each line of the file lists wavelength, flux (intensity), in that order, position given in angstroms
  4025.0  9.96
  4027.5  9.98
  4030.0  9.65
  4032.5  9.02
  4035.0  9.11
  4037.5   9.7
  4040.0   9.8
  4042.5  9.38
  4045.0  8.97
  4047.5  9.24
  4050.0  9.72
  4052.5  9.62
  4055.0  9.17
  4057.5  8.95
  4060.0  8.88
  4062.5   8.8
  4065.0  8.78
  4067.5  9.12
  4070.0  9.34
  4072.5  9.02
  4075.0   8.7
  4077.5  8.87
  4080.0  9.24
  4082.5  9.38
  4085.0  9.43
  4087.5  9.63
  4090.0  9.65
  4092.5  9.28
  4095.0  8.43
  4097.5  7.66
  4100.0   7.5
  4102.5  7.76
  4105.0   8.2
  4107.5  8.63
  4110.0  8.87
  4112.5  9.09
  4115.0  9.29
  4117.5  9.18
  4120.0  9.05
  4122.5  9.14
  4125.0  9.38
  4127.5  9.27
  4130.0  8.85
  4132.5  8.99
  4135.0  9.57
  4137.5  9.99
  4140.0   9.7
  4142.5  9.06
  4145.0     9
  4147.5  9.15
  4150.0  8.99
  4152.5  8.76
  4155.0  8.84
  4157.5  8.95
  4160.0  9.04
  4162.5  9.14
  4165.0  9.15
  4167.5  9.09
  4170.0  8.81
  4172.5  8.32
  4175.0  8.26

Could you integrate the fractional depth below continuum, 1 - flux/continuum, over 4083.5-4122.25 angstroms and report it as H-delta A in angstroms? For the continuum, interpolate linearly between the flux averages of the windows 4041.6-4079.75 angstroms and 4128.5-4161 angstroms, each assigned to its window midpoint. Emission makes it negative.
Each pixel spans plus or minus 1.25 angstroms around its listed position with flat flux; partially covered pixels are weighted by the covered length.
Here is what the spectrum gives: 1.4 angstroms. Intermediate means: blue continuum 9.11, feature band 8.79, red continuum 9.15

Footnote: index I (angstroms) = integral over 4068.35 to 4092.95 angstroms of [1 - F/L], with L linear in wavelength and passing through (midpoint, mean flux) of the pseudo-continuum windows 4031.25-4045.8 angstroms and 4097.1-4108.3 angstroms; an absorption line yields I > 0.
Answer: -2.43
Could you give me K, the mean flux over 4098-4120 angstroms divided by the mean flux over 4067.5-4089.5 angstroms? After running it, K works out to 0.9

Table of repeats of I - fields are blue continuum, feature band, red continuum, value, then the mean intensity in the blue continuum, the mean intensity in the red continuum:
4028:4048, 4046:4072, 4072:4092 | 0.46 angstroms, 9.39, 9.25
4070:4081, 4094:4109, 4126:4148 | 1.78 angstroms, 8.99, 9.29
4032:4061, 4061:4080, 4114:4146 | 0.68 angstroms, 9.31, 9.27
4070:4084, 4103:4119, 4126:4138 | 0.67 angstroms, 9.08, 9.29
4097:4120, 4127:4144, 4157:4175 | -1.28 angstroms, 8.52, 8.88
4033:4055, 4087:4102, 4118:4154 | 1.13 angstroms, 9.41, 9.2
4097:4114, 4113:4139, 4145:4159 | -2.10 angstroms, 8.29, 8.95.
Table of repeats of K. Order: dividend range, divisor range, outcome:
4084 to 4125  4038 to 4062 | 0.95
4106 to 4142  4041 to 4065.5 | 1.00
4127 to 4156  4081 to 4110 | 1.06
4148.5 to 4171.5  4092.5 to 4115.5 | 1.07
